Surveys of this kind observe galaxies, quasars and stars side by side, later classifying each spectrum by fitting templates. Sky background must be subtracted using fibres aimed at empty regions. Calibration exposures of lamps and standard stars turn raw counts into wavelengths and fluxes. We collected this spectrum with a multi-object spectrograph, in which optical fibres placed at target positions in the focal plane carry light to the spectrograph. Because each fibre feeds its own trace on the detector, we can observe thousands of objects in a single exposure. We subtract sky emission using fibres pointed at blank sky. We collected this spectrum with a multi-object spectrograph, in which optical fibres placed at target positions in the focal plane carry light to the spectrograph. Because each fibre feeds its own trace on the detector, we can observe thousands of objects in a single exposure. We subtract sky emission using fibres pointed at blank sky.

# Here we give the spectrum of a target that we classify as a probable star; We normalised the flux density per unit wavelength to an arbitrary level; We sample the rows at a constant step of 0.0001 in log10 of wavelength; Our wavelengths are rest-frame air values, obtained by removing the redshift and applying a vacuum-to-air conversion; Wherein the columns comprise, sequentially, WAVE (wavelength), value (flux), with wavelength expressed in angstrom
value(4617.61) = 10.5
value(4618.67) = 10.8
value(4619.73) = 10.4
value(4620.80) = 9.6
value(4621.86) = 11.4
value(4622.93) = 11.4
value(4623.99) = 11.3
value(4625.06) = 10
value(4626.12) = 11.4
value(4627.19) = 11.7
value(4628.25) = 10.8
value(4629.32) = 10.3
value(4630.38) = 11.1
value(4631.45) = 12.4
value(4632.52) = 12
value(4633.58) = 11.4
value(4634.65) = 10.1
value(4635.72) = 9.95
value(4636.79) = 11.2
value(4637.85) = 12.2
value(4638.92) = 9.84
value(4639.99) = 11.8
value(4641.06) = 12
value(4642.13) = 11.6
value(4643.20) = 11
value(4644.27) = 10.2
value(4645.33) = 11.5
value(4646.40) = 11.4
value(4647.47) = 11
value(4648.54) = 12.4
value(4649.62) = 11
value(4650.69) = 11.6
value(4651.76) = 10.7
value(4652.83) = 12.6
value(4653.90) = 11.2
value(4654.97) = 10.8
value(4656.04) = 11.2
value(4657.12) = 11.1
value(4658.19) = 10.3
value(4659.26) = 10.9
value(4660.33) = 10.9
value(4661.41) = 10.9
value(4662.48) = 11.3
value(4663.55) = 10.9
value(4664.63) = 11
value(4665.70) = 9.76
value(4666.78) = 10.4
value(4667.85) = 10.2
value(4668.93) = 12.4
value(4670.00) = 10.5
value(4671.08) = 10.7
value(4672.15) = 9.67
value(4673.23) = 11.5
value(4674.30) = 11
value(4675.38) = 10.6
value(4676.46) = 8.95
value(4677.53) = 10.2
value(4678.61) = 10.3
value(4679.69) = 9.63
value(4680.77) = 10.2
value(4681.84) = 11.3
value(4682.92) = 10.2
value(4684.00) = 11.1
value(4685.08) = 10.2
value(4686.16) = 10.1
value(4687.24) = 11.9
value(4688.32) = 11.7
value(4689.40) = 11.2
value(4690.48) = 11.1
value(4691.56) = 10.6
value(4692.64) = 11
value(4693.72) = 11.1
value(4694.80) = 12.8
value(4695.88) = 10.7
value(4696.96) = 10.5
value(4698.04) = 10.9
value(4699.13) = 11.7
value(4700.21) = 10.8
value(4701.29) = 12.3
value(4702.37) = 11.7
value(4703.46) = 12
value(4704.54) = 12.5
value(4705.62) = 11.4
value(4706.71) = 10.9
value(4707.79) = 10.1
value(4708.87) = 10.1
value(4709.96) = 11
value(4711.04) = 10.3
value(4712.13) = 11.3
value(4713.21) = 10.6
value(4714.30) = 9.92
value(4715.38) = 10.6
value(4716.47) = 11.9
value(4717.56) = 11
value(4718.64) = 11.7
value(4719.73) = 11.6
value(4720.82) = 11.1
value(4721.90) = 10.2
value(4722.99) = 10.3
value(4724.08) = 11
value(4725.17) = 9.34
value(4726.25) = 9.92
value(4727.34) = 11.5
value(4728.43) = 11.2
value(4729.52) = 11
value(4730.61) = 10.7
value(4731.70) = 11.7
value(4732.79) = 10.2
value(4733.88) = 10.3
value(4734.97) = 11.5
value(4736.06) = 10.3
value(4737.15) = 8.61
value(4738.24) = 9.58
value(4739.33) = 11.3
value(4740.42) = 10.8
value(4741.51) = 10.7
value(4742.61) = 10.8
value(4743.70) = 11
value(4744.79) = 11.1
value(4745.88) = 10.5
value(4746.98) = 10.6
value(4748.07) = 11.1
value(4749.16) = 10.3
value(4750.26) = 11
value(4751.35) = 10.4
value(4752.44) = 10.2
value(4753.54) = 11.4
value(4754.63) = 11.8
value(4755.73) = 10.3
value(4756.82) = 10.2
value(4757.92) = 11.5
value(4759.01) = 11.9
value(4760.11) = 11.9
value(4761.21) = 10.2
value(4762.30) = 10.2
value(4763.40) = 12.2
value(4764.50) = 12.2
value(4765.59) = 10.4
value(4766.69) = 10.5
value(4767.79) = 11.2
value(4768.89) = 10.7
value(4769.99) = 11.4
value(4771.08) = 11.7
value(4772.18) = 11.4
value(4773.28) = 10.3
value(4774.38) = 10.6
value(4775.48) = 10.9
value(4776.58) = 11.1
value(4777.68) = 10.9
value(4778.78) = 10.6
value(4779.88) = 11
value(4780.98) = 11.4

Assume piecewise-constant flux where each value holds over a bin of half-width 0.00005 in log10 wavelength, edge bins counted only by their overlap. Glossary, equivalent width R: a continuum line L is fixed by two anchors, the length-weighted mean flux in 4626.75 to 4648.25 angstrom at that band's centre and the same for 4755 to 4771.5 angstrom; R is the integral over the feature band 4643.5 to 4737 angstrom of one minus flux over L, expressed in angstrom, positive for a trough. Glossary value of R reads 2.1 angstrom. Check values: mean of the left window 11.2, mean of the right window 11.1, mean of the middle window 10.9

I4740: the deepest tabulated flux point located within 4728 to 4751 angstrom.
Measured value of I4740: 8.61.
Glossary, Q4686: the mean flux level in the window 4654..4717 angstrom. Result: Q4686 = 10.9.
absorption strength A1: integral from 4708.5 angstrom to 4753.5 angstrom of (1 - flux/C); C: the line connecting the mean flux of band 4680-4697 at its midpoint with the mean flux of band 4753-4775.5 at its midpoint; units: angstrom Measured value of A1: 1.40 angstrom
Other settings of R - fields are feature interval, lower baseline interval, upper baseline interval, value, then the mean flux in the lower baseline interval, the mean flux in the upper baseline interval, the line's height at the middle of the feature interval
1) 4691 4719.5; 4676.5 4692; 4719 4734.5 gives -1.2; 10.6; 10.7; 10.7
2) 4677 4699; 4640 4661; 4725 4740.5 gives 0.1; 11.2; 10.6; 10.9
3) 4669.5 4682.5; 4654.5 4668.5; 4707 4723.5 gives 0.5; 10.8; 10.8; 10.8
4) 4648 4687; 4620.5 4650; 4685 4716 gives 1.2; 11.2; 11.1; 11.1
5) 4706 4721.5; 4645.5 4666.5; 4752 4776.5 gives 0.3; 11.1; 11.1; 11.1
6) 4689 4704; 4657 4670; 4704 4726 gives -0.7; 10.8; 10.8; 10.8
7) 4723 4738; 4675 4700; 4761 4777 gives 0.5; 10.8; 11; 10.9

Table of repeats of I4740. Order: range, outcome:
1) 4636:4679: 8.95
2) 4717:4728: 9.34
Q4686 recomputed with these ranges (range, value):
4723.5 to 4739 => 10.5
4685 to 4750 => 10.9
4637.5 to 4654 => 11.4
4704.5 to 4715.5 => 10.7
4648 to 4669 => 11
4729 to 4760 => 10.8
